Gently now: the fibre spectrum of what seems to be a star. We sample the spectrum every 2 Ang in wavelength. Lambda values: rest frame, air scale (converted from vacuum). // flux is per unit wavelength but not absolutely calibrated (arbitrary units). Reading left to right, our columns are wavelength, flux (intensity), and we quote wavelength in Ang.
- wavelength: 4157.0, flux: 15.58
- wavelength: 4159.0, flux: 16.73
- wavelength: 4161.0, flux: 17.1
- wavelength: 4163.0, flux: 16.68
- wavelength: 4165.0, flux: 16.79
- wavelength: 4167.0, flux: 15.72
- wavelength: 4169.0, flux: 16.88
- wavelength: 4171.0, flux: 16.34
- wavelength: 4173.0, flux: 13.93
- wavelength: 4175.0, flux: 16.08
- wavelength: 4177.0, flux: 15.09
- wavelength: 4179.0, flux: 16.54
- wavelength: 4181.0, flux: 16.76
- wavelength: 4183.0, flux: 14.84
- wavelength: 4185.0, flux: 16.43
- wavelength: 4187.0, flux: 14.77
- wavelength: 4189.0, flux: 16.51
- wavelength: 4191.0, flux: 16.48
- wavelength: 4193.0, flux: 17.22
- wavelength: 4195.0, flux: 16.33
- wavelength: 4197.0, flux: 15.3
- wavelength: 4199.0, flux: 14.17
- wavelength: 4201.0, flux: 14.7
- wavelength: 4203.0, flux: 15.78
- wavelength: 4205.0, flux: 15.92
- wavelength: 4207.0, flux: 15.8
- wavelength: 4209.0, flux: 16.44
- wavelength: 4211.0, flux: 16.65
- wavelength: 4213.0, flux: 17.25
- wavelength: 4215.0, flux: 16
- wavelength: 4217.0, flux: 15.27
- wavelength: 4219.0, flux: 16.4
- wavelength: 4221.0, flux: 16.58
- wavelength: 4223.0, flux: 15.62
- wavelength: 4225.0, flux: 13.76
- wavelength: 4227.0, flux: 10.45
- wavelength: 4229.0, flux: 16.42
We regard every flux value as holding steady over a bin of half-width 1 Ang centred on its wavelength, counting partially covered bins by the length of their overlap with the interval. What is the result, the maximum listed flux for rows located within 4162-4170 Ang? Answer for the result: 16.88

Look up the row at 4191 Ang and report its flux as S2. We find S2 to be 16.48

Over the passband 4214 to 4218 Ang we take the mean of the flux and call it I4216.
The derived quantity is 15.6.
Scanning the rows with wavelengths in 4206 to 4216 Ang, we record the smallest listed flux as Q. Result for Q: 15.8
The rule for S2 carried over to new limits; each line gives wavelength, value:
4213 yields 17.25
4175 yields 16.08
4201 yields 14.7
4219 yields 16.4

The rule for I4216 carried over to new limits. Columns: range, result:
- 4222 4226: 14.7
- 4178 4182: 16.6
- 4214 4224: 16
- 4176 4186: 15.9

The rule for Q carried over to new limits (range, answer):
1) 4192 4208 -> 14.17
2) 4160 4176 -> 13.93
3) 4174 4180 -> 15.09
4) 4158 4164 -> 16.68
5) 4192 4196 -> 16.33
